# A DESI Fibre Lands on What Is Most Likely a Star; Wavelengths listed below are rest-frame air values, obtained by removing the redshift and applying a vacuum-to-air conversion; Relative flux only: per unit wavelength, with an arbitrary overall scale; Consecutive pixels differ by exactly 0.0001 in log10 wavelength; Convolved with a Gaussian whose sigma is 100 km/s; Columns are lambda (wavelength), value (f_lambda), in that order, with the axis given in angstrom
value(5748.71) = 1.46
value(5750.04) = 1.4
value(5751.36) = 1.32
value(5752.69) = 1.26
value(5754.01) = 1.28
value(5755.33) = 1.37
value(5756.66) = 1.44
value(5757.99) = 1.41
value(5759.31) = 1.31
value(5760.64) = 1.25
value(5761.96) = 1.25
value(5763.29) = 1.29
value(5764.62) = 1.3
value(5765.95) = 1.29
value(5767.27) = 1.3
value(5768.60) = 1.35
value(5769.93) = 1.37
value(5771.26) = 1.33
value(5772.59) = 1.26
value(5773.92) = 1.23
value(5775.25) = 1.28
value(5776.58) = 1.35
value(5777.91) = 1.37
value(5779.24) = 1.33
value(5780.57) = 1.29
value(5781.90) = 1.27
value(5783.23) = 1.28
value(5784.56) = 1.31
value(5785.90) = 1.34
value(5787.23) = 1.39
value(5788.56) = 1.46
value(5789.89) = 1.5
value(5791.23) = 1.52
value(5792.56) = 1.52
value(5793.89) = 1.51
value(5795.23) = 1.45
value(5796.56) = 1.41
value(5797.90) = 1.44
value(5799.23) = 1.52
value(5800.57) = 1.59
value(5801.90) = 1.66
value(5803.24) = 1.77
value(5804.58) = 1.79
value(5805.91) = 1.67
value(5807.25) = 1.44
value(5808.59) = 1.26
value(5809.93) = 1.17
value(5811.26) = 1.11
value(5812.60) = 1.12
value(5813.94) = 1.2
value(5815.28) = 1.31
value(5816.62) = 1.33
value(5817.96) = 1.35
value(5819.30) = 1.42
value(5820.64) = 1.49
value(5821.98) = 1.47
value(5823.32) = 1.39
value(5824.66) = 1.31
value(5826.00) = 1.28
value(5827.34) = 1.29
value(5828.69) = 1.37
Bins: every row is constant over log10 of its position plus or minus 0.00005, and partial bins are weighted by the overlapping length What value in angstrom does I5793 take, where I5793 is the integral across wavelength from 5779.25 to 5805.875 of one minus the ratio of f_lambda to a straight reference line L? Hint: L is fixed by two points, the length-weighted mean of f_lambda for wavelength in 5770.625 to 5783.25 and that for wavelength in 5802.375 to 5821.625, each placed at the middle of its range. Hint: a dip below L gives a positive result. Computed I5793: -2.7 angstrom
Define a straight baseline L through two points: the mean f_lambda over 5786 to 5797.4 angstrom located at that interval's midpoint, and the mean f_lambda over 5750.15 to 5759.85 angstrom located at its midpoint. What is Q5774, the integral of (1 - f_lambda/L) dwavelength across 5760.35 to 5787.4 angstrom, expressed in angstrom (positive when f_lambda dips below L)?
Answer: 1.94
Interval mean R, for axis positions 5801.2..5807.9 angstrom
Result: 1.67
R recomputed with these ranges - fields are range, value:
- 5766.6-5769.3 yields 1.33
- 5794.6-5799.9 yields 1.46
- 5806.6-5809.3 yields 1.34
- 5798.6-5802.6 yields 1.59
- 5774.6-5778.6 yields 1.33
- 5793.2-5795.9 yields 1.48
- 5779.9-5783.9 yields 1.28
